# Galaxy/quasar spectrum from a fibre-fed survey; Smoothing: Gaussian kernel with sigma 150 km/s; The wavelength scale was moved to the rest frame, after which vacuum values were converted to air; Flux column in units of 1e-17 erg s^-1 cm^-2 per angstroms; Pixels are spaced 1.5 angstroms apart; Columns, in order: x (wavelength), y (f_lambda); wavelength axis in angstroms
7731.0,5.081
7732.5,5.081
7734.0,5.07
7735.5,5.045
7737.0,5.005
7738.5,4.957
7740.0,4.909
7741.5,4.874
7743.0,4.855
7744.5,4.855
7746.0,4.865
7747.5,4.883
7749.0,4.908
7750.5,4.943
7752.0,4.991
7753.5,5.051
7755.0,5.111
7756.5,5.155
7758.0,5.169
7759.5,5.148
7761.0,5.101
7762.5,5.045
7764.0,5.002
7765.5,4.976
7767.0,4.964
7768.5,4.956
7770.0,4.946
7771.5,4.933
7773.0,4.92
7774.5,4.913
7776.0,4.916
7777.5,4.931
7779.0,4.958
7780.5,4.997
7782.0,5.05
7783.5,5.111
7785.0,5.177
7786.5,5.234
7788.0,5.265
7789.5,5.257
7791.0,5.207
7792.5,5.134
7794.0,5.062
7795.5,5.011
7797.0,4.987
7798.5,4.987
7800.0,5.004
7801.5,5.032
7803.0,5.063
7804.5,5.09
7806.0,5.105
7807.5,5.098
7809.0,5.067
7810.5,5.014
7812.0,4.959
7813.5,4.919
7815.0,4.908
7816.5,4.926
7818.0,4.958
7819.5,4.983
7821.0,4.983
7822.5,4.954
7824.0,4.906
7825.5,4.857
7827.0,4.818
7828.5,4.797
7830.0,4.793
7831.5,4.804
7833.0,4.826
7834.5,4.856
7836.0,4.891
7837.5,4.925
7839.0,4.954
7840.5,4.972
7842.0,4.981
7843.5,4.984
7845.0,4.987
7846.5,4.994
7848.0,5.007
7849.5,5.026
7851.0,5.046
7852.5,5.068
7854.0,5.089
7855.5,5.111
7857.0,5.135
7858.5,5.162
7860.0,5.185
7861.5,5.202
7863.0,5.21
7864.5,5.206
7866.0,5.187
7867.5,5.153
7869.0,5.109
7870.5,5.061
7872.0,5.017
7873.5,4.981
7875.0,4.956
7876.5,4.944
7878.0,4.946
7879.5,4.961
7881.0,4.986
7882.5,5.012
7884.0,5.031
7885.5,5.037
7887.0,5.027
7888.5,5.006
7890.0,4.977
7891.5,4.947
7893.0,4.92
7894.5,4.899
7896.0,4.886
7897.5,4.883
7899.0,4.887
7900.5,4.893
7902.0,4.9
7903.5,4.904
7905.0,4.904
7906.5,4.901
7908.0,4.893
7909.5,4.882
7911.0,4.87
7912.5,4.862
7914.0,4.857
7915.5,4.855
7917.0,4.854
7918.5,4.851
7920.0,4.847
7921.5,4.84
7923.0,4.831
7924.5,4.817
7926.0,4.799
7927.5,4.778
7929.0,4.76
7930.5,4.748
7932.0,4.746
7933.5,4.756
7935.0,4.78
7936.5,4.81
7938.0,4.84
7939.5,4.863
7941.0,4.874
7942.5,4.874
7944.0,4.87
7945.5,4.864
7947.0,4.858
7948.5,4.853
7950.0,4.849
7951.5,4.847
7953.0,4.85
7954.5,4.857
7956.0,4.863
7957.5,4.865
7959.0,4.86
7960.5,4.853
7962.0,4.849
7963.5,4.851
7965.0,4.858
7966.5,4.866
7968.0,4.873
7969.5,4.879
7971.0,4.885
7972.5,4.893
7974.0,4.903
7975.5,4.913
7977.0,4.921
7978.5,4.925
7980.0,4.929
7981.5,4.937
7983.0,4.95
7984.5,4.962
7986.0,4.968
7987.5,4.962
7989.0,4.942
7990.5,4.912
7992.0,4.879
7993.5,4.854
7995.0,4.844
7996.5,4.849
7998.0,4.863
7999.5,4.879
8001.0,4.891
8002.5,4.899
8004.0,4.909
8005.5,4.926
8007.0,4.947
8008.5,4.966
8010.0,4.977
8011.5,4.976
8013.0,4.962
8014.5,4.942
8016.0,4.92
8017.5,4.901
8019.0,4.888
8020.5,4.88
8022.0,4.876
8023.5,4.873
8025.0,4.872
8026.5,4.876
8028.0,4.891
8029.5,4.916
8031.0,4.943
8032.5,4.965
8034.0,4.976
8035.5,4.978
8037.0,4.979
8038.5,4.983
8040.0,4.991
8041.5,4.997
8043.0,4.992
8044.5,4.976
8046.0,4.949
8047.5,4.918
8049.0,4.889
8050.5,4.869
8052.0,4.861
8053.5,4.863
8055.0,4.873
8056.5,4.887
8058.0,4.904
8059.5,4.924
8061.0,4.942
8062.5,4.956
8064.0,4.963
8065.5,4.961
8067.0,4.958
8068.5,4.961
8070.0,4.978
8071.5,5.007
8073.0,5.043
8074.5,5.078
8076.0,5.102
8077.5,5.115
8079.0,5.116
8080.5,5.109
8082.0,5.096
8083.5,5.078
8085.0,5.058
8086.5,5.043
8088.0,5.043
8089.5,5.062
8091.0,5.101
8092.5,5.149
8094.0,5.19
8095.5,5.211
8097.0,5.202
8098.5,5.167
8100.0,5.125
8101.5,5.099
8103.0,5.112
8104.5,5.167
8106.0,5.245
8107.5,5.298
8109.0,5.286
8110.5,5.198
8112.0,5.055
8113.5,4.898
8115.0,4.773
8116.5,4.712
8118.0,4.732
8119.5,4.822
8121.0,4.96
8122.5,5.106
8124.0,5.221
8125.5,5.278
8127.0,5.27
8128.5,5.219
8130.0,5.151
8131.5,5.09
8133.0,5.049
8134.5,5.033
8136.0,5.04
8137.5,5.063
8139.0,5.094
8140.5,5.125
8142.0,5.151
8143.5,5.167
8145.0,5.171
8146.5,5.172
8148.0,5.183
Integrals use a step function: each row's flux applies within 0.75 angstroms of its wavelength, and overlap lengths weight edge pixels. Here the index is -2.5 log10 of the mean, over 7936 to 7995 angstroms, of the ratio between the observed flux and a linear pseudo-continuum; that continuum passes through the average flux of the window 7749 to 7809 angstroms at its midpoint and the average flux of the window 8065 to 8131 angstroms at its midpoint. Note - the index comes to 0.04 mag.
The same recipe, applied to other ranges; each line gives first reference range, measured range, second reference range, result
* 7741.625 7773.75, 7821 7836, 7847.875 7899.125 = 0.04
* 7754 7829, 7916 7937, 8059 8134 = 0.05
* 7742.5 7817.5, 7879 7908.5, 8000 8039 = 0.01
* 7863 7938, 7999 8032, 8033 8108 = 0.02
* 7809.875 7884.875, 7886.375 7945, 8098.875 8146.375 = 0.03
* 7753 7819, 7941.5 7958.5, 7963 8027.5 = 0.02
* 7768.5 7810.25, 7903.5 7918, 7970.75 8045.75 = 0.02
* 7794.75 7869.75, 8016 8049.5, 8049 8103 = 0.02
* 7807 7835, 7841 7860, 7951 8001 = -0.03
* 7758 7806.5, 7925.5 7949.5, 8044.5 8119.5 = 0.05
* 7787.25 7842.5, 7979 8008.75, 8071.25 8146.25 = 0.03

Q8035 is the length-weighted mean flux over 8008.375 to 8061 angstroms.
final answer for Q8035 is 4.93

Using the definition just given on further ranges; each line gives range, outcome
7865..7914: 4.96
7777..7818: 5.06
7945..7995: 4.89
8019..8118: 5.01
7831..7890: 5.03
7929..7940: 4.79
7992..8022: 4.91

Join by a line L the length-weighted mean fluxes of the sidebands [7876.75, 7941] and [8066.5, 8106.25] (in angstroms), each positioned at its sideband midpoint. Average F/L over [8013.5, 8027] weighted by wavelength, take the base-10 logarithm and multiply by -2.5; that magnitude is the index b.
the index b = 0.027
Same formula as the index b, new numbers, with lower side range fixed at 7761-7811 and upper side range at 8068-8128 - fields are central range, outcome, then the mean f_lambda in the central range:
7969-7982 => 0.03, 4.91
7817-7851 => 0.03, 4.92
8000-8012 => 0.03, 4.93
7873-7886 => 0.02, 4.98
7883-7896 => 0.02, 4.98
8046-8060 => 0.04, 4.89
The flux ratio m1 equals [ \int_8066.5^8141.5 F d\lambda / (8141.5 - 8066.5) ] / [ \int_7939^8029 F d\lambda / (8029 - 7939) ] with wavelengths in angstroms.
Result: 1.04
